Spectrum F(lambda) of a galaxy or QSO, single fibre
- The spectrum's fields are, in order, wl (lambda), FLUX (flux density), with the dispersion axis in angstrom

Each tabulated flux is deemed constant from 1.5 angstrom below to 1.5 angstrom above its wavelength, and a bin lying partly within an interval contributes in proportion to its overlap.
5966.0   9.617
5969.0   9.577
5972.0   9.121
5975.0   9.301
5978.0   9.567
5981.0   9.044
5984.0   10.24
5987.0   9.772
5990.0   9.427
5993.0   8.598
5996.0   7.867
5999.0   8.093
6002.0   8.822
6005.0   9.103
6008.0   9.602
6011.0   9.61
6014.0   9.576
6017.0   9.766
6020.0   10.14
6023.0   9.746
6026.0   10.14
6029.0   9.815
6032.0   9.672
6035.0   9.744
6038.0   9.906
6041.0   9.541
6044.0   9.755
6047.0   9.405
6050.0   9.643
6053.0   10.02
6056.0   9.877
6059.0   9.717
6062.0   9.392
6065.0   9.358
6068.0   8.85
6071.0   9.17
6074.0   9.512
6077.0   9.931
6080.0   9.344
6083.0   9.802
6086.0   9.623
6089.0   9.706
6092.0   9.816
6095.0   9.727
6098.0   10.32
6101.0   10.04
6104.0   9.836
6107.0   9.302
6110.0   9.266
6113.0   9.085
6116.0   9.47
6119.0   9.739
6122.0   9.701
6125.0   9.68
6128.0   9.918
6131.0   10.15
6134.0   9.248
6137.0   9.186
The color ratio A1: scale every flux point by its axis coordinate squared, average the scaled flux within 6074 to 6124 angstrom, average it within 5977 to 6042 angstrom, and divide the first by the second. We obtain 1.1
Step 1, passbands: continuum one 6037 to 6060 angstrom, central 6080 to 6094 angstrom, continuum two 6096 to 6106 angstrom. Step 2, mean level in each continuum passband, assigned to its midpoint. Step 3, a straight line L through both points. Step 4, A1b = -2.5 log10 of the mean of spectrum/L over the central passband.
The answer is 0.03 mag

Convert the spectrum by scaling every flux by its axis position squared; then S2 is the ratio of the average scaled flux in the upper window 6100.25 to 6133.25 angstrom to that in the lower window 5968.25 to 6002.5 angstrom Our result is 1.10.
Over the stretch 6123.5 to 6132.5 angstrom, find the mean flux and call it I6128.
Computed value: 9.92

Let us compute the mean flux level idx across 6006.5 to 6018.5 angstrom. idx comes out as 9.64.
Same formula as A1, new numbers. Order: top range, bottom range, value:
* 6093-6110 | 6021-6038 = 1.02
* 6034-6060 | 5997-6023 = 1.06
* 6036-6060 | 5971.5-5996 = 1.07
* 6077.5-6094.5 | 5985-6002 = 1.13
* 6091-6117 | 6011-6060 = 1.01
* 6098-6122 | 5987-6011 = 1.12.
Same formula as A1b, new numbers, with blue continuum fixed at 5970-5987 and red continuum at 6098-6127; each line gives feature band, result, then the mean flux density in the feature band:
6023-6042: -0.03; 9.81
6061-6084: 0.02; 9.41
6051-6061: -0.03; 9.84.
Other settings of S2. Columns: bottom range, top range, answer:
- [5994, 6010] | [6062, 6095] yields 1.12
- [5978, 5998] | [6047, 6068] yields 1.07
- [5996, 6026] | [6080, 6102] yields 1.08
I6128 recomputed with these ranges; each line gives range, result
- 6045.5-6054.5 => 9.69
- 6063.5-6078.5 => 9.36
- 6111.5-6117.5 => 9.28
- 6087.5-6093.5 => 9.76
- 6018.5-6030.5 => 9.96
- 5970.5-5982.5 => 9.26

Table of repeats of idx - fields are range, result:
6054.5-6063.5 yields 9.66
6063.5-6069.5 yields 9.1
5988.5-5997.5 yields 8.63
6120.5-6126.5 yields 9.69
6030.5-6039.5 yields 9.77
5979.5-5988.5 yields 9.69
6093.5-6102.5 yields 10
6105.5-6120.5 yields 9.37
